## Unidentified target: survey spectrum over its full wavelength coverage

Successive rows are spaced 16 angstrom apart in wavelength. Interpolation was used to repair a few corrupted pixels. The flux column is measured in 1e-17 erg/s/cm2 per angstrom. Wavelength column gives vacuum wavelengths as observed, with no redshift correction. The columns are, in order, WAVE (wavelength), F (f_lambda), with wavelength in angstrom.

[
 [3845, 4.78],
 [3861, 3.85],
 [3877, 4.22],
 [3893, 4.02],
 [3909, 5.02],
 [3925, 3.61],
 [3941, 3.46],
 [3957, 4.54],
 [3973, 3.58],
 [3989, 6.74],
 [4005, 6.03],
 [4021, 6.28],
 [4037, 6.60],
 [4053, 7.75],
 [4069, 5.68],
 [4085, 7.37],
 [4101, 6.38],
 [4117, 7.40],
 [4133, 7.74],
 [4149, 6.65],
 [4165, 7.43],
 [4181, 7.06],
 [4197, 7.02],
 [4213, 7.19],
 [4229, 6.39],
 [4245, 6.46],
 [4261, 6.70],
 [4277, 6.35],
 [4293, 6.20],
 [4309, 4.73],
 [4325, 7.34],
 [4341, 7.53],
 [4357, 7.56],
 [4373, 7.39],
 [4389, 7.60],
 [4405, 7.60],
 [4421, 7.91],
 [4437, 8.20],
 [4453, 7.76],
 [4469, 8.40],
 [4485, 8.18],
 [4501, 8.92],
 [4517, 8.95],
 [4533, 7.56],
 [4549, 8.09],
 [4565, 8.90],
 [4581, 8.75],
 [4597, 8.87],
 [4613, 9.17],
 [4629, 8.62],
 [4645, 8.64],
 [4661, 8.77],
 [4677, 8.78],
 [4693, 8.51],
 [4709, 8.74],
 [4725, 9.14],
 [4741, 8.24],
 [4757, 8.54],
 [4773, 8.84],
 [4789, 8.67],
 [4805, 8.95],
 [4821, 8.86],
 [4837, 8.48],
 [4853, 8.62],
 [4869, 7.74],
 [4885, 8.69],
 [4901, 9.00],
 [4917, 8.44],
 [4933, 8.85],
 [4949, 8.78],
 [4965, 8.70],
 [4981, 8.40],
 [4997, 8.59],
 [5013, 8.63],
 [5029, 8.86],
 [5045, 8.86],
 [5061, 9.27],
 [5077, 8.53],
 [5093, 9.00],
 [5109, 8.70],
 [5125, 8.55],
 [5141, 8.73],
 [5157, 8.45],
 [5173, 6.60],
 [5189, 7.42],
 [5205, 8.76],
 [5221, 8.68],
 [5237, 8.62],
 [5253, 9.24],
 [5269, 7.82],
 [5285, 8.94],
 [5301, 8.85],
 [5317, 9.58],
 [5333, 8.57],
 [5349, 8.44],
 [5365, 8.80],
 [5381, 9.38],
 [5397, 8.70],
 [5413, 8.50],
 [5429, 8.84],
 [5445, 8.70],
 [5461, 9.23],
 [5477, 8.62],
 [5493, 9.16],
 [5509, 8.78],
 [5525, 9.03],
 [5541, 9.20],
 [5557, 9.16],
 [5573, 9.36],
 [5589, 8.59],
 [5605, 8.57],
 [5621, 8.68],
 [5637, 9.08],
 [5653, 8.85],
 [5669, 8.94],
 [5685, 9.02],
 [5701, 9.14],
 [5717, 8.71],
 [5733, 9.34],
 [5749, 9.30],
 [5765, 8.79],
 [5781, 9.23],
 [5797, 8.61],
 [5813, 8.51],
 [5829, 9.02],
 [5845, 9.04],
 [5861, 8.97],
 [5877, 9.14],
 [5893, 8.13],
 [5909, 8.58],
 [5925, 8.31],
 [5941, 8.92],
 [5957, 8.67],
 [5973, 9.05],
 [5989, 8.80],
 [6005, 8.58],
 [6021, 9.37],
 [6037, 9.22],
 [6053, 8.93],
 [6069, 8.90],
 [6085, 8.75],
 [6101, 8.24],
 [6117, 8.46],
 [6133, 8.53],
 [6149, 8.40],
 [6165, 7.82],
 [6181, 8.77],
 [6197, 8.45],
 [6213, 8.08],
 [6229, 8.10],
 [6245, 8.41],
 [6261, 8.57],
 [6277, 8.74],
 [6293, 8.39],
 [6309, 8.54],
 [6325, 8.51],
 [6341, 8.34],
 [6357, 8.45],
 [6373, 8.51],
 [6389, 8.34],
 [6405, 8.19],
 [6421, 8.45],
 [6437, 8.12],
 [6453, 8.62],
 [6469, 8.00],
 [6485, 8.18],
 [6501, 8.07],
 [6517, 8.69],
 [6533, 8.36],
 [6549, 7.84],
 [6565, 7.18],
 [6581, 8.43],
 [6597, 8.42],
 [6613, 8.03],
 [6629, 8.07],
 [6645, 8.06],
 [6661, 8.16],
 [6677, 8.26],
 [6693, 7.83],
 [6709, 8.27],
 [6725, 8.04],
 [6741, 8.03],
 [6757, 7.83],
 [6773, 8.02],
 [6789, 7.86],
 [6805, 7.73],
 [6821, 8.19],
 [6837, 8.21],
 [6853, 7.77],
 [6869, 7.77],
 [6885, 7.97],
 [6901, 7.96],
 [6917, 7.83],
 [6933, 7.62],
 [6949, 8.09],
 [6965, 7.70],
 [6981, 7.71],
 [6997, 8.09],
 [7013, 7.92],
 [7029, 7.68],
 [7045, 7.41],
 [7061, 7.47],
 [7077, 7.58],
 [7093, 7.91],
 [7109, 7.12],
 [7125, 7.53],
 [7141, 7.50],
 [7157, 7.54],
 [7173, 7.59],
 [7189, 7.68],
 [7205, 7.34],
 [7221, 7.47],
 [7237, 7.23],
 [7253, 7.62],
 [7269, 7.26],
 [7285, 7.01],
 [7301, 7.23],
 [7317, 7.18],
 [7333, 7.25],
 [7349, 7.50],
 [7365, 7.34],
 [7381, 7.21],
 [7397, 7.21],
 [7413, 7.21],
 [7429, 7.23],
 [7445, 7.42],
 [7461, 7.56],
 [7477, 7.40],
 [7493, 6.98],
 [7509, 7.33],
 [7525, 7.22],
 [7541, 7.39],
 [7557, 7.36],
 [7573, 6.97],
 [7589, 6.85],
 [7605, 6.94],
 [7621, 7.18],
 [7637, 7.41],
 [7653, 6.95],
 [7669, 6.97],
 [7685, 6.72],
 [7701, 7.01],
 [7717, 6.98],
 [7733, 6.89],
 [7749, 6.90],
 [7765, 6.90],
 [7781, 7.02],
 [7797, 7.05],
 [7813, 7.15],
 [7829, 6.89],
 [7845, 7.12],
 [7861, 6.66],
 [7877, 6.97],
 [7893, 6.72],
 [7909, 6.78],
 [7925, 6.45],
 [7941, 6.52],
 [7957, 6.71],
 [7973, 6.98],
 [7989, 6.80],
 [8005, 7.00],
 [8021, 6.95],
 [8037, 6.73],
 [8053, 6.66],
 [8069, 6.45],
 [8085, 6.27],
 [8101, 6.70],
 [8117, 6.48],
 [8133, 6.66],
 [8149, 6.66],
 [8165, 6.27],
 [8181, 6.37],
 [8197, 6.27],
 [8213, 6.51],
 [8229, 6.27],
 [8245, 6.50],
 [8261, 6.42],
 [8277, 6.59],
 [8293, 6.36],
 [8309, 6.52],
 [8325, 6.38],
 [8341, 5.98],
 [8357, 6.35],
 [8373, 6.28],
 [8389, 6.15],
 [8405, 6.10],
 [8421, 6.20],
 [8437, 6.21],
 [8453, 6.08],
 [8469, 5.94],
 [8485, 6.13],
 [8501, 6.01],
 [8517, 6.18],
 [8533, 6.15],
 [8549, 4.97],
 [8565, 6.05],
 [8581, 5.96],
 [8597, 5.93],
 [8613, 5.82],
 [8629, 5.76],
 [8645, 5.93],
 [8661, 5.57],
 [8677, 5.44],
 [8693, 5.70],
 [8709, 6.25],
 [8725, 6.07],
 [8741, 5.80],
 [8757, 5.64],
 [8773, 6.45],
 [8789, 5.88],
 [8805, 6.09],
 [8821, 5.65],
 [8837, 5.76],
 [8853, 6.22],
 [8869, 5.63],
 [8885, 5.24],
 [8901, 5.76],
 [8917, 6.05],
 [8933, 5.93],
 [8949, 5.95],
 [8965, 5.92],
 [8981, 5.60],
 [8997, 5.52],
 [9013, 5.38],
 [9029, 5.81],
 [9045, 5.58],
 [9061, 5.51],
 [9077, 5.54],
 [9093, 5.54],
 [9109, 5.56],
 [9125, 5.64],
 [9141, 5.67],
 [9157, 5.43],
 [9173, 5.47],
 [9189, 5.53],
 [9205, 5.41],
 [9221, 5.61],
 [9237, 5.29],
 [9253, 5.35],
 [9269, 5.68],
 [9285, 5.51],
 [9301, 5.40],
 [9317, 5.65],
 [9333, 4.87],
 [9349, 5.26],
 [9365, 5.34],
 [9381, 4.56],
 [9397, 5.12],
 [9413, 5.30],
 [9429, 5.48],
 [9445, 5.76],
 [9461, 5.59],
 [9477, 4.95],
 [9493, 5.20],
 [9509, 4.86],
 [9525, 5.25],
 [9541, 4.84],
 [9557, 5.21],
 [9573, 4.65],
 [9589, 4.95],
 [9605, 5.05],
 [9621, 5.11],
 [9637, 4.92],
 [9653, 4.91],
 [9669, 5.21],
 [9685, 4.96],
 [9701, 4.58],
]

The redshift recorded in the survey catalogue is 0.000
